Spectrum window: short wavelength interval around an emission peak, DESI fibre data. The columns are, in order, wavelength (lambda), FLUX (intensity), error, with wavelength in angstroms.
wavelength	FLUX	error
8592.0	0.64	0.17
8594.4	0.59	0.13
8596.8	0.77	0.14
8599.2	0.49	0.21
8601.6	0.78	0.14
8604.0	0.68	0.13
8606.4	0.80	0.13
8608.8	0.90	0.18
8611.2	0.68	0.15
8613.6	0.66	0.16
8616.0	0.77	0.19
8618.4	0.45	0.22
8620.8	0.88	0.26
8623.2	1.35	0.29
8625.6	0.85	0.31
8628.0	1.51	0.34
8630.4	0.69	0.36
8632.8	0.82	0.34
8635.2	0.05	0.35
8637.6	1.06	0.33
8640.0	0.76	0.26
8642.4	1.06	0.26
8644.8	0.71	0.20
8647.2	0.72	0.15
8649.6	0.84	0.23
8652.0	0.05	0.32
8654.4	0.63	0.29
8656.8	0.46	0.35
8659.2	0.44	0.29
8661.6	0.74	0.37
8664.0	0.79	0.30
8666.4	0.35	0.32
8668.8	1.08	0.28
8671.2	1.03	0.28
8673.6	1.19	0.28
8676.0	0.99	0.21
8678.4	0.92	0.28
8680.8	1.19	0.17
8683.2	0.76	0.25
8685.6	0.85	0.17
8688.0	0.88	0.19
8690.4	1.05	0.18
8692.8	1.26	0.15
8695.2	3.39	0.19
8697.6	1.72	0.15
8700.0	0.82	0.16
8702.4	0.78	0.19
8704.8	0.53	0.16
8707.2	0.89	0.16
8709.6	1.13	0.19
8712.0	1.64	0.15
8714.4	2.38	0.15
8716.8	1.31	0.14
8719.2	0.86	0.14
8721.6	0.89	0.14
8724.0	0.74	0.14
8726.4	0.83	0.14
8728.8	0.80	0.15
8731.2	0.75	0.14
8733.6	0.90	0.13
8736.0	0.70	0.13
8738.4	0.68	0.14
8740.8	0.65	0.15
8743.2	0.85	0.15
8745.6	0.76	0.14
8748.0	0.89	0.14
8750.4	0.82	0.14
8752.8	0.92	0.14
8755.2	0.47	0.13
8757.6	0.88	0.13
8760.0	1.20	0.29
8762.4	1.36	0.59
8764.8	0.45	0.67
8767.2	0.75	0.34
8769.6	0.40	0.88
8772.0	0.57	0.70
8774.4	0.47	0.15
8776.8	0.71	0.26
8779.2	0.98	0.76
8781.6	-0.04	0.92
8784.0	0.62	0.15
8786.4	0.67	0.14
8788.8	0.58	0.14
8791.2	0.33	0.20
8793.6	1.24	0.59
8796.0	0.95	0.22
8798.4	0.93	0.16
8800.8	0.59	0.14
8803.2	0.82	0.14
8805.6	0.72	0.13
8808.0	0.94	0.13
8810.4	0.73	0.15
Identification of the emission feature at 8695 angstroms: [S II]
